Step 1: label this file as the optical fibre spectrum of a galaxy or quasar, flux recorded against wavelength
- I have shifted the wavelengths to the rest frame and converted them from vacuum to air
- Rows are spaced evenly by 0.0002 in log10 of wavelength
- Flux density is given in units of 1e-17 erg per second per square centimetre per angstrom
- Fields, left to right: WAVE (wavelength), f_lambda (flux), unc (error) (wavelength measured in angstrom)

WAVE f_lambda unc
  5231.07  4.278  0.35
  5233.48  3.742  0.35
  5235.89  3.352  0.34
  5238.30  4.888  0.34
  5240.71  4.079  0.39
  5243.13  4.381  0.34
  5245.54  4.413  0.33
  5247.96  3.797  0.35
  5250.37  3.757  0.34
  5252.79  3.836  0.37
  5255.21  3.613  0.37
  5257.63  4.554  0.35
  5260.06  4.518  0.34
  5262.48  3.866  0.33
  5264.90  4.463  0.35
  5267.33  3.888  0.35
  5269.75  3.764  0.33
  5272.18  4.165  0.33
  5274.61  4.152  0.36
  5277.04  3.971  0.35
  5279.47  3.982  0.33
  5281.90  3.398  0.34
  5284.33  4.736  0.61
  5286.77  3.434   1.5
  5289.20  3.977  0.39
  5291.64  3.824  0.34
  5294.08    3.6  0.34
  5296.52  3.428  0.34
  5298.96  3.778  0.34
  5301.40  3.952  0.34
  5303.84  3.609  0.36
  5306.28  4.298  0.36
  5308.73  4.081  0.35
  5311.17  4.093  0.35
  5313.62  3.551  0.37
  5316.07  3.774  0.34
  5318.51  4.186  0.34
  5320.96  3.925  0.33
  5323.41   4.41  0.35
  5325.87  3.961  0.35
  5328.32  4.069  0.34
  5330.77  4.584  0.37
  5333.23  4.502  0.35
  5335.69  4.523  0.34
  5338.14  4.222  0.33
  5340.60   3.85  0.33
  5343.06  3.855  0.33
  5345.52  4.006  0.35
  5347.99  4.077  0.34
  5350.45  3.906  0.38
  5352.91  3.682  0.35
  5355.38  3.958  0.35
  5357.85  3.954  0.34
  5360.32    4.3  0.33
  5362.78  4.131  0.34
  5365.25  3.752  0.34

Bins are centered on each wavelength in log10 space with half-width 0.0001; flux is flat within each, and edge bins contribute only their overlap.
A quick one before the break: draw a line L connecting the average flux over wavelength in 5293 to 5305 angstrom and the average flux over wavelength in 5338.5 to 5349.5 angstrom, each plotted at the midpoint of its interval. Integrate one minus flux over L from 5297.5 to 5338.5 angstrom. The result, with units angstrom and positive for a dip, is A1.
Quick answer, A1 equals -3.1 angstrom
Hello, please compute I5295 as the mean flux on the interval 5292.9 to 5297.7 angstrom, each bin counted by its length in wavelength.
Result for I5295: 3.51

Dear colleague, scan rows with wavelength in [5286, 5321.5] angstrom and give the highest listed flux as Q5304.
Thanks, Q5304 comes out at 4.298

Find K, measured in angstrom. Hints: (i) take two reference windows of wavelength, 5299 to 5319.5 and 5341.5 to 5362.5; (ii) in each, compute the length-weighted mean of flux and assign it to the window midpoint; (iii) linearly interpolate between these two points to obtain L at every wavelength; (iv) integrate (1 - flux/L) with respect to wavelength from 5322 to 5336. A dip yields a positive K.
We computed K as -1.3 angstrom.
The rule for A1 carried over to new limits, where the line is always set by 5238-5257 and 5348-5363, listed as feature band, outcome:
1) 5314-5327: 0.0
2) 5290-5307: 1.1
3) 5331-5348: -0.8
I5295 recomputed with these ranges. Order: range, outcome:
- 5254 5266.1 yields 4.2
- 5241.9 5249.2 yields 4.2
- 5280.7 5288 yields 3.86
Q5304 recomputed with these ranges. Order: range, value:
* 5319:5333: 4.584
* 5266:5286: 4.736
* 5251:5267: 4.554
